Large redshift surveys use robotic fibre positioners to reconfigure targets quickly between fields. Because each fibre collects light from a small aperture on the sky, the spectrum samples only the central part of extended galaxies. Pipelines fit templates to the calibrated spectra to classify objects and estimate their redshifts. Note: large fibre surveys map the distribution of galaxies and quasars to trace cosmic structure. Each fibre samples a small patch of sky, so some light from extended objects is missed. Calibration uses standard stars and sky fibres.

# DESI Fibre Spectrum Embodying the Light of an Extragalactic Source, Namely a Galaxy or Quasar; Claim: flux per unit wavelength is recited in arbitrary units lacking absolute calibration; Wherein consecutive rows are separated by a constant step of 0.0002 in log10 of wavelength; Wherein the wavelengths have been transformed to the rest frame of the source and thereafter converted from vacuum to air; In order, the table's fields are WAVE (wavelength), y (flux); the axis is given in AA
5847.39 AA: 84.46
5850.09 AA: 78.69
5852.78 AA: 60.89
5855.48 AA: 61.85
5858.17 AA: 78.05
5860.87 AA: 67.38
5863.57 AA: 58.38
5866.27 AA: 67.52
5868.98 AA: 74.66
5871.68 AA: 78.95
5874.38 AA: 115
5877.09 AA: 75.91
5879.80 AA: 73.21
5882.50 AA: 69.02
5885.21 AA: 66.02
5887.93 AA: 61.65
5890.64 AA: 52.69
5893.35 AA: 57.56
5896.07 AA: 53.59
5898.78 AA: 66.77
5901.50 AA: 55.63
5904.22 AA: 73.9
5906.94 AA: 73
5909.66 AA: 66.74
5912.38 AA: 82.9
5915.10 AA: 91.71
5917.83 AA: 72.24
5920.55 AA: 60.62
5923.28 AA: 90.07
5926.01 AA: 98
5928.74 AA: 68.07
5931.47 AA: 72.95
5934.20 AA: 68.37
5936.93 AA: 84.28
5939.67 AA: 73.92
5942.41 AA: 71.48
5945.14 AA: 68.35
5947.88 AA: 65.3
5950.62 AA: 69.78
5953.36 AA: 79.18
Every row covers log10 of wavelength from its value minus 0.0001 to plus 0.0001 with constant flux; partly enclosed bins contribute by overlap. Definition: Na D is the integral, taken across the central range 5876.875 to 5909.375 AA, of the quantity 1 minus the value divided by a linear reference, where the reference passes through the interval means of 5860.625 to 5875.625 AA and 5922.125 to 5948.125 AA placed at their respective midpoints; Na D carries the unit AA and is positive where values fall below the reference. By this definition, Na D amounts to 5.26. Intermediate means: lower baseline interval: 77.4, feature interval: 64.6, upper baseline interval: 76.4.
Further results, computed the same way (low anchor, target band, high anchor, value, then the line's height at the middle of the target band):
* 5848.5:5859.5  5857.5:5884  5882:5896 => -4.3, 65.4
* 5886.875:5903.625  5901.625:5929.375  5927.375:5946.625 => -4.9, 65.3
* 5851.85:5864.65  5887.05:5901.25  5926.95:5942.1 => 2.3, 69.6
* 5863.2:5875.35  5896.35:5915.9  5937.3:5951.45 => 1.0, 75.2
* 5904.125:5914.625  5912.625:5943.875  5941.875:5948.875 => -2.5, 71.8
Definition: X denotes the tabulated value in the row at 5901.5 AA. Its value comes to 55.63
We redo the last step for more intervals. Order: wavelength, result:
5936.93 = 84.28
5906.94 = 73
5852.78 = 60.89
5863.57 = 58.38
